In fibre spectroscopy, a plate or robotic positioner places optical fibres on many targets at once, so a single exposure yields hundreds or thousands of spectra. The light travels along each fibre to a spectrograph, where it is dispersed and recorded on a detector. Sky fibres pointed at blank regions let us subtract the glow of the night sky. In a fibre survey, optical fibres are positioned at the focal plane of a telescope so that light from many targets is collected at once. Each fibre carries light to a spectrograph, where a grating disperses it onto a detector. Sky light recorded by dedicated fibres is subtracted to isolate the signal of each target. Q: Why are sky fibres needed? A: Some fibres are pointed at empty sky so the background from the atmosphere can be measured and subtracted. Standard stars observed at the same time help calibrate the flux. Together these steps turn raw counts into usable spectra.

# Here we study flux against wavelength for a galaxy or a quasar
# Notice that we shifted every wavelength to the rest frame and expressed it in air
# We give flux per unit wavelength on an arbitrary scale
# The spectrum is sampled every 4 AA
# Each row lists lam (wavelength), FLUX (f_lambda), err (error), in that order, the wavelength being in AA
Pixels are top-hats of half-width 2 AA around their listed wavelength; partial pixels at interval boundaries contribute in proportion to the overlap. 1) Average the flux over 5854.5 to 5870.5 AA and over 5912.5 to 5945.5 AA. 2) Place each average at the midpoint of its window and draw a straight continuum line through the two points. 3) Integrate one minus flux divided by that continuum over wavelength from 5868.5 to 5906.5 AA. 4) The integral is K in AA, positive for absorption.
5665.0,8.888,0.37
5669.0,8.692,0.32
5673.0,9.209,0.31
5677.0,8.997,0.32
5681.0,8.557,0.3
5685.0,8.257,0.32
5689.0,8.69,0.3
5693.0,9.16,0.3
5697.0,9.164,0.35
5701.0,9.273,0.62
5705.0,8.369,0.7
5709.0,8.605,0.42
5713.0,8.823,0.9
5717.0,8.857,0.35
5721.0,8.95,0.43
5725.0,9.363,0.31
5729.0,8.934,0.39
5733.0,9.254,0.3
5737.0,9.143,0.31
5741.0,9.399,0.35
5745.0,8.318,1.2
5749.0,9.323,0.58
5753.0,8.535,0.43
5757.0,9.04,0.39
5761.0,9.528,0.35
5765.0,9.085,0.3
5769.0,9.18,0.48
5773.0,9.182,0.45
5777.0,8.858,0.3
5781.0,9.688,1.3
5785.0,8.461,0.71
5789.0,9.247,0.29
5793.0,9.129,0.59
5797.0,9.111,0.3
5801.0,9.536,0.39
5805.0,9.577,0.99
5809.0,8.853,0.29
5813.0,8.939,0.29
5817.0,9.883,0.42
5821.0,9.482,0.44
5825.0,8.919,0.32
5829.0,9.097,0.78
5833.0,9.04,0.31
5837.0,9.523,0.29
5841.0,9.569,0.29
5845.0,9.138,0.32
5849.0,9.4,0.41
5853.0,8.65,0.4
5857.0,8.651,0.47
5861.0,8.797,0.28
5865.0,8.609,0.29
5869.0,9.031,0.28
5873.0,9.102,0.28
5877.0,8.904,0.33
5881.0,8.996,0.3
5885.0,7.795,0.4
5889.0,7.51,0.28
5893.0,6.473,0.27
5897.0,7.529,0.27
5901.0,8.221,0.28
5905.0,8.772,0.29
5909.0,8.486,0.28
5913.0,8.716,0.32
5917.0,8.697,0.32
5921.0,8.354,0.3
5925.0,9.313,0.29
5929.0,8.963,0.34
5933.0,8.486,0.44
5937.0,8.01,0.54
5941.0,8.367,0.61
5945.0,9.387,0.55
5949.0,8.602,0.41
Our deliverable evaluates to 2.31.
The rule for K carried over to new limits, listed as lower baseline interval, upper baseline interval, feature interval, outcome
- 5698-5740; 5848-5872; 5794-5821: -1.3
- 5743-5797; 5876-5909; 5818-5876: -4.7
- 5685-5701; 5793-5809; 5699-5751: 0.5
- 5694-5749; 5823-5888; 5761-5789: -0.5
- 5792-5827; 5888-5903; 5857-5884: -3.0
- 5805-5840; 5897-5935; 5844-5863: 0.3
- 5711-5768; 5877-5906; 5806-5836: -2.7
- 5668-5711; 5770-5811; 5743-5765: 0.2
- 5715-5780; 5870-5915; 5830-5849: -1.7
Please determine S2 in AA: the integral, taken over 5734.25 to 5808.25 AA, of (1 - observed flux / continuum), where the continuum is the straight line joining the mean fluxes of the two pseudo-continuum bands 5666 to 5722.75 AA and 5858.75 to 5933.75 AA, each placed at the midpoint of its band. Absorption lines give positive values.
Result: -3.73 AA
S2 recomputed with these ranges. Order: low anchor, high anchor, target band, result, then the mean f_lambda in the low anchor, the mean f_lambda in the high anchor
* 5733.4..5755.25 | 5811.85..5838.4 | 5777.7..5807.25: -0.3 AA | 8.97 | 9.27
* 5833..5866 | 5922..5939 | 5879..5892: 1.3 AA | 9.06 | 8.67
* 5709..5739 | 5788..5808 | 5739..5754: 0.3 AA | 9.02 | 9.3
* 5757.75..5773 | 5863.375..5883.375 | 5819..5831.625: -0.1 AA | 9.24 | 8.91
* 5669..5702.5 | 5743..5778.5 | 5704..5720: 0.4 AA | 8.89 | 9.01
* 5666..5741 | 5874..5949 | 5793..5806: -1.0 AA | 8.92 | 8.4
